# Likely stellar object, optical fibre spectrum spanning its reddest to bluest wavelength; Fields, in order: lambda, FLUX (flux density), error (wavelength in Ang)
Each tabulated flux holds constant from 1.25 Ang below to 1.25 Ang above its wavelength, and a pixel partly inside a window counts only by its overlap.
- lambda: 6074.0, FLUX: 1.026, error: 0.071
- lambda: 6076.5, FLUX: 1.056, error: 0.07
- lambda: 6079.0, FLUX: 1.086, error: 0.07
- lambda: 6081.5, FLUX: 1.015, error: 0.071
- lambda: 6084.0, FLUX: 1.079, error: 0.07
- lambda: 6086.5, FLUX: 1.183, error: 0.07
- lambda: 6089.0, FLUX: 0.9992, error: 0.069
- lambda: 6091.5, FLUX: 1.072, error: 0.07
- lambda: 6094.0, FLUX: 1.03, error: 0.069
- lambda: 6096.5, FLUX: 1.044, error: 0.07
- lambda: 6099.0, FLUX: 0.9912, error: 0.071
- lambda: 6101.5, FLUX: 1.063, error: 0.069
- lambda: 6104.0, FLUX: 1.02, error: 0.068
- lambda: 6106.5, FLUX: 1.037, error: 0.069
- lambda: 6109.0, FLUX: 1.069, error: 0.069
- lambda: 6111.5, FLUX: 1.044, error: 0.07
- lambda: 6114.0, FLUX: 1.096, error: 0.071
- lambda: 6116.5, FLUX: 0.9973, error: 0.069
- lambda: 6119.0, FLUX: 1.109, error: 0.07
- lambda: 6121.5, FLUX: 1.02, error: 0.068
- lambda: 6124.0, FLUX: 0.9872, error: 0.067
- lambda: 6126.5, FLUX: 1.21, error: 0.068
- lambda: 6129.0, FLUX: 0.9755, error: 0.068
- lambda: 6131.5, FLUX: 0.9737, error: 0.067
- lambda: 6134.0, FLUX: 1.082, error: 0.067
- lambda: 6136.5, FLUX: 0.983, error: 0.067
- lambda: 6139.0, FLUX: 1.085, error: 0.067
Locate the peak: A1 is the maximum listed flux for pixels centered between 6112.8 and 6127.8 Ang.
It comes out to 1.21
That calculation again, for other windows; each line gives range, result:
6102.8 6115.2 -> 1.096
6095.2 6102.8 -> 1.063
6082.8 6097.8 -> 1.183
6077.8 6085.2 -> 1.086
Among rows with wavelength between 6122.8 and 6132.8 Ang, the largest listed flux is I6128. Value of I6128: 1.21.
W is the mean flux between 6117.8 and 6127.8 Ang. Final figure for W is 1.08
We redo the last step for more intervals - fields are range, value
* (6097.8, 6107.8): 1.03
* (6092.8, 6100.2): 1.02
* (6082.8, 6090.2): 1.09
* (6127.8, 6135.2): 1.01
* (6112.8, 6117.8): 1.05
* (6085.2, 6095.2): 1.07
